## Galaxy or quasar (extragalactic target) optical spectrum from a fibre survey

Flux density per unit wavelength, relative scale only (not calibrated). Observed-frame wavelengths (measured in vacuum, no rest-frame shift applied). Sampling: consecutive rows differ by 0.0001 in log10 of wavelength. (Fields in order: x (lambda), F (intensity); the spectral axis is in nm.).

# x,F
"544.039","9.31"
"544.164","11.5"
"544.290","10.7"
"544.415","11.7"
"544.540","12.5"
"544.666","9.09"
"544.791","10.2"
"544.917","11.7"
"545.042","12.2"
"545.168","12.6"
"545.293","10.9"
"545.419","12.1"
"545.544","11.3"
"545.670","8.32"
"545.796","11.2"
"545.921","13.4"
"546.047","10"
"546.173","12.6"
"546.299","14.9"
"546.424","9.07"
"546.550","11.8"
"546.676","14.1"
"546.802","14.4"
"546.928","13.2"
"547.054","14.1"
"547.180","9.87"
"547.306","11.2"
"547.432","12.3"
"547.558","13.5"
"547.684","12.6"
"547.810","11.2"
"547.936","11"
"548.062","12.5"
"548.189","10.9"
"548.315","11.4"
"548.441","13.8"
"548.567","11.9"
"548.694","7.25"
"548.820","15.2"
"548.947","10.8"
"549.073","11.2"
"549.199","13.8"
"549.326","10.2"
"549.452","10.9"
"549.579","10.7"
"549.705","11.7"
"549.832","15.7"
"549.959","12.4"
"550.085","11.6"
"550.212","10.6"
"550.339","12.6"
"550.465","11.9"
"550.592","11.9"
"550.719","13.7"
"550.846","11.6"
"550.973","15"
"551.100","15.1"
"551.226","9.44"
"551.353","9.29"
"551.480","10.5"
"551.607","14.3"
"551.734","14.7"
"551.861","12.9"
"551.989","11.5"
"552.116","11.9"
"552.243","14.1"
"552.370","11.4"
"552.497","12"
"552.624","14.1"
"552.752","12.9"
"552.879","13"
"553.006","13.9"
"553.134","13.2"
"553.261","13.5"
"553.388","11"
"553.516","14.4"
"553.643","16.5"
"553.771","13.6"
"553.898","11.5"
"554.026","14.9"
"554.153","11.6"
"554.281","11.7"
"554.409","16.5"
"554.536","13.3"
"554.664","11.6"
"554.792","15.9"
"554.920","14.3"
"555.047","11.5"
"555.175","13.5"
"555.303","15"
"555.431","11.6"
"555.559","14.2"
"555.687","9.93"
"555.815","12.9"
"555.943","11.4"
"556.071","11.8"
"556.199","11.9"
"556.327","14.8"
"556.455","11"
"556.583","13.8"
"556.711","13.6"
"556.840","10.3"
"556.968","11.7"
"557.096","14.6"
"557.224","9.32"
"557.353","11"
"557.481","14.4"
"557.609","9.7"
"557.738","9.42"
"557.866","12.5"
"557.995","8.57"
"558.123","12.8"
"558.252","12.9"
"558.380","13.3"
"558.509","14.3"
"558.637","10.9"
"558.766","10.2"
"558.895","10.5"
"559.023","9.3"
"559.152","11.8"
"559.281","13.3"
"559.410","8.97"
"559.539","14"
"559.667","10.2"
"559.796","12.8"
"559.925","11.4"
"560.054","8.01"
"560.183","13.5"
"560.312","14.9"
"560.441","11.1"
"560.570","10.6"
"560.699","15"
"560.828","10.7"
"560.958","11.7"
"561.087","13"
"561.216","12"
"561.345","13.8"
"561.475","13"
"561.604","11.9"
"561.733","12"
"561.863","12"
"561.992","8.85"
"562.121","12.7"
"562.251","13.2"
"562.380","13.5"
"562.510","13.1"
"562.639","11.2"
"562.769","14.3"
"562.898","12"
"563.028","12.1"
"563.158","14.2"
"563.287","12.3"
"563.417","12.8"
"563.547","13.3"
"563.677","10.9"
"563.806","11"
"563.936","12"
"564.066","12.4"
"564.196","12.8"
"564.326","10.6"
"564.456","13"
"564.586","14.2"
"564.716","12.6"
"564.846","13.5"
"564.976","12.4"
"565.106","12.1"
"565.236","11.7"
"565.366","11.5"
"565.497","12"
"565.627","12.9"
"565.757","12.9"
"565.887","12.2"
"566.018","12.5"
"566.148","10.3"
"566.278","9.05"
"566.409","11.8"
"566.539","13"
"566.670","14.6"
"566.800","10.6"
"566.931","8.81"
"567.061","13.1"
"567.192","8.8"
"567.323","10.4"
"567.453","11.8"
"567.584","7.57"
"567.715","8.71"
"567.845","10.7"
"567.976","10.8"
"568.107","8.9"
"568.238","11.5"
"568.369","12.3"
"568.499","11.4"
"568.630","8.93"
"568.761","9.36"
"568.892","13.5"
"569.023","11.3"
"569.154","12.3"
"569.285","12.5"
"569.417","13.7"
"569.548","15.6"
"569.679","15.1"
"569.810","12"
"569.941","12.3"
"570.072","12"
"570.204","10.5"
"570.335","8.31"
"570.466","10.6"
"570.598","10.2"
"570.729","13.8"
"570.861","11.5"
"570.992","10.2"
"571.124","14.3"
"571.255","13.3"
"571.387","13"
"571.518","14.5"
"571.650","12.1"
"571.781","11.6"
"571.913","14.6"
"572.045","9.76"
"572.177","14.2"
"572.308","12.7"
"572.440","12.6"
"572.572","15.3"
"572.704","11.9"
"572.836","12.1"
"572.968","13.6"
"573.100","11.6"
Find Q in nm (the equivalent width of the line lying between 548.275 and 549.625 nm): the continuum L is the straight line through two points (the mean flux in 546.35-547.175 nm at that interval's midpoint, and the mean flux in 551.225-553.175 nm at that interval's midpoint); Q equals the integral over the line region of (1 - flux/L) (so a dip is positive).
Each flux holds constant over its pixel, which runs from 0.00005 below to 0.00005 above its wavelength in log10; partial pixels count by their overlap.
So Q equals 0.11 nm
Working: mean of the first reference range 12.6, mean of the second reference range 12.5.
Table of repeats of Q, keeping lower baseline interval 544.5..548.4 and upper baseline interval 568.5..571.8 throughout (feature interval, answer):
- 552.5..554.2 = -0.21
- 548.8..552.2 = -0.11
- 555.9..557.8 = 0.00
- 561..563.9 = -0.10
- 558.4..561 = 0.06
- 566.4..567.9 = 0.16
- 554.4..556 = -0.16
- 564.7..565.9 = -0.03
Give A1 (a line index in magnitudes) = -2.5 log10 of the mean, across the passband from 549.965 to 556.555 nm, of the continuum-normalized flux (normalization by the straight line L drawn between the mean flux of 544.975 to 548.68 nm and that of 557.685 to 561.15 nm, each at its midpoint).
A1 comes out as -0.09 mag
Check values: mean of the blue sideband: 11.9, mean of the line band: 12.8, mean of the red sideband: 11.7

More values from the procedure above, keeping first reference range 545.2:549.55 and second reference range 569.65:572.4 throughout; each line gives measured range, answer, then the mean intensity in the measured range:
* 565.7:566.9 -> 0.03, 11.8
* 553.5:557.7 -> -0.07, 12.8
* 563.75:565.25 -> -0.03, 12.4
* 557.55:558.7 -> 0.04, 11.6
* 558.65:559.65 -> 0.09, 11.1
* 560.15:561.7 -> -0.05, 12.6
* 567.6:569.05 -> 0.15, 10.6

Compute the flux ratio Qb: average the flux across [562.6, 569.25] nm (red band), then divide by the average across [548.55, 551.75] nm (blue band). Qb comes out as 0.97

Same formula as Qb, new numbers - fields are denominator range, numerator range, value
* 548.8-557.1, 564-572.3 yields 0.93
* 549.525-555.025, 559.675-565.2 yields 0.96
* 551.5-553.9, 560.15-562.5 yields 0.94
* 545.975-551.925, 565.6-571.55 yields 0.95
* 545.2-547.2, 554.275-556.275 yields 1.08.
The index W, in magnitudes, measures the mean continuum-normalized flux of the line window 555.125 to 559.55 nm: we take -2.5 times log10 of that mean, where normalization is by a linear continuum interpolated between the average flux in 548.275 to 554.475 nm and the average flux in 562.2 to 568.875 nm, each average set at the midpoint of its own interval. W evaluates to 0.02 mag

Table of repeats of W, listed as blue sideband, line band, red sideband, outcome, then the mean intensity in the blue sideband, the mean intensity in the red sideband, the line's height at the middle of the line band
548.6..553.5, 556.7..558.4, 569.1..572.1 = 0.064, 12.3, 12.3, 12.3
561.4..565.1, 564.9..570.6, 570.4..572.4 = 0.090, 12.4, 12.4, 12.4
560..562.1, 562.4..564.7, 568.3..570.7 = -0.047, 12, 11.8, 12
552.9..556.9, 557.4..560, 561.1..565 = 0.110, 13.1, 12.5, 12.8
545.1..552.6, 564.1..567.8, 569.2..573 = 0.073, 12.1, 12.5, 12.4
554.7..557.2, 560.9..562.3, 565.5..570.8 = -0.004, 12.8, 11.4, 12.1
